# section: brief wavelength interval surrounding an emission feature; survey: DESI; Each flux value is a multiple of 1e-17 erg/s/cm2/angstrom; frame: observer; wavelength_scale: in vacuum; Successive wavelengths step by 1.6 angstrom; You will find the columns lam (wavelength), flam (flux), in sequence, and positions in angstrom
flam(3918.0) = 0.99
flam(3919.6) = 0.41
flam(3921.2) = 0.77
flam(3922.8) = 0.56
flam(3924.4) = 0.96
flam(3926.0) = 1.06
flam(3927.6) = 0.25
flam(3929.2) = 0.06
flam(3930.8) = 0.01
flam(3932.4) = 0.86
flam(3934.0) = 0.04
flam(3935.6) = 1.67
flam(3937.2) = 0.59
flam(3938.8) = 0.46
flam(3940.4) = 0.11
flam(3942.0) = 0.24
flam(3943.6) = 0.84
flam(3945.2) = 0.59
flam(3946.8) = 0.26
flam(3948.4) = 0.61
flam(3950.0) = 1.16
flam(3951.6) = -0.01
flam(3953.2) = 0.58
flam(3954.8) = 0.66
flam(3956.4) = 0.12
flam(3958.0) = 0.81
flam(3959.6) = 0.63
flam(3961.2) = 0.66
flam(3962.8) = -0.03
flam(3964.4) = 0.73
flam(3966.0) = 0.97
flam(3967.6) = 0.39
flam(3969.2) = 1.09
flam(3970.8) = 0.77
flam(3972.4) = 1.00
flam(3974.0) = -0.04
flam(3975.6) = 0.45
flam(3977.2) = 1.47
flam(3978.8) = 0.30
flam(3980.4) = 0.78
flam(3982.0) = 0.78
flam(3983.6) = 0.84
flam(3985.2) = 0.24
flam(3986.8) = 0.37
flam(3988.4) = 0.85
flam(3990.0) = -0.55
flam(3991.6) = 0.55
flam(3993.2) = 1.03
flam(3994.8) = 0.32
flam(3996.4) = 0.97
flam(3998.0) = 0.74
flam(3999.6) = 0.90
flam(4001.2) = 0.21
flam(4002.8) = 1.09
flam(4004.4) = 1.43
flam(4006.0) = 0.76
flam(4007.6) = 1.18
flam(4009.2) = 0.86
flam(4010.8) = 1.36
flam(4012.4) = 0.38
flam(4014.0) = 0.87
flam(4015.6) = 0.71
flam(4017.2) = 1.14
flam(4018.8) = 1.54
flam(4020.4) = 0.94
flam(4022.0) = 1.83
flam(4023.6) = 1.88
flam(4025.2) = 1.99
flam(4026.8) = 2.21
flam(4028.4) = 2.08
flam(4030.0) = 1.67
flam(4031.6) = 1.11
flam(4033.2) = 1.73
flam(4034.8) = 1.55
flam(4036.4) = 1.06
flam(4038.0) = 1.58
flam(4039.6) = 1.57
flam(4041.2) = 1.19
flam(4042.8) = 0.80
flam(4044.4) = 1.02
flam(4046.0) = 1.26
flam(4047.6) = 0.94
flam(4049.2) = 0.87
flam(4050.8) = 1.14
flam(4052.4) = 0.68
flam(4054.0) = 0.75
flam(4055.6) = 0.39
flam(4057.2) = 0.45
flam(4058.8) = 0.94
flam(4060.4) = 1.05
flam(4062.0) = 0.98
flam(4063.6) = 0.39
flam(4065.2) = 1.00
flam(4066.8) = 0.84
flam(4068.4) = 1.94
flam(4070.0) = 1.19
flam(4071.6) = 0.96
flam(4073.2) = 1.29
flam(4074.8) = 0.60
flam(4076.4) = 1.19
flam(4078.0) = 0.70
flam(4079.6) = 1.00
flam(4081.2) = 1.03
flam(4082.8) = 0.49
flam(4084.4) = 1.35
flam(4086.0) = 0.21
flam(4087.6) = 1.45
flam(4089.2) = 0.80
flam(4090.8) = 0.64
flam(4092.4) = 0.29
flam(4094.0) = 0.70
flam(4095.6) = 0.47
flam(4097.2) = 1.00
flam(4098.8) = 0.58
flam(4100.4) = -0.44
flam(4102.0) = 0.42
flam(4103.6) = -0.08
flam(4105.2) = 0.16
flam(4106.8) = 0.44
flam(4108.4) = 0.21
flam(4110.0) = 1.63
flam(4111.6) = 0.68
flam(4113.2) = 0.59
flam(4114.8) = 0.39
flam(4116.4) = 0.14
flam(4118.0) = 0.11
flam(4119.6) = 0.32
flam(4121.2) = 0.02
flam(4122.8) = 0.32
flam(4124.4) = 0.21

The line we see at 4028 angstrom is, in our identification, C IV 1549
